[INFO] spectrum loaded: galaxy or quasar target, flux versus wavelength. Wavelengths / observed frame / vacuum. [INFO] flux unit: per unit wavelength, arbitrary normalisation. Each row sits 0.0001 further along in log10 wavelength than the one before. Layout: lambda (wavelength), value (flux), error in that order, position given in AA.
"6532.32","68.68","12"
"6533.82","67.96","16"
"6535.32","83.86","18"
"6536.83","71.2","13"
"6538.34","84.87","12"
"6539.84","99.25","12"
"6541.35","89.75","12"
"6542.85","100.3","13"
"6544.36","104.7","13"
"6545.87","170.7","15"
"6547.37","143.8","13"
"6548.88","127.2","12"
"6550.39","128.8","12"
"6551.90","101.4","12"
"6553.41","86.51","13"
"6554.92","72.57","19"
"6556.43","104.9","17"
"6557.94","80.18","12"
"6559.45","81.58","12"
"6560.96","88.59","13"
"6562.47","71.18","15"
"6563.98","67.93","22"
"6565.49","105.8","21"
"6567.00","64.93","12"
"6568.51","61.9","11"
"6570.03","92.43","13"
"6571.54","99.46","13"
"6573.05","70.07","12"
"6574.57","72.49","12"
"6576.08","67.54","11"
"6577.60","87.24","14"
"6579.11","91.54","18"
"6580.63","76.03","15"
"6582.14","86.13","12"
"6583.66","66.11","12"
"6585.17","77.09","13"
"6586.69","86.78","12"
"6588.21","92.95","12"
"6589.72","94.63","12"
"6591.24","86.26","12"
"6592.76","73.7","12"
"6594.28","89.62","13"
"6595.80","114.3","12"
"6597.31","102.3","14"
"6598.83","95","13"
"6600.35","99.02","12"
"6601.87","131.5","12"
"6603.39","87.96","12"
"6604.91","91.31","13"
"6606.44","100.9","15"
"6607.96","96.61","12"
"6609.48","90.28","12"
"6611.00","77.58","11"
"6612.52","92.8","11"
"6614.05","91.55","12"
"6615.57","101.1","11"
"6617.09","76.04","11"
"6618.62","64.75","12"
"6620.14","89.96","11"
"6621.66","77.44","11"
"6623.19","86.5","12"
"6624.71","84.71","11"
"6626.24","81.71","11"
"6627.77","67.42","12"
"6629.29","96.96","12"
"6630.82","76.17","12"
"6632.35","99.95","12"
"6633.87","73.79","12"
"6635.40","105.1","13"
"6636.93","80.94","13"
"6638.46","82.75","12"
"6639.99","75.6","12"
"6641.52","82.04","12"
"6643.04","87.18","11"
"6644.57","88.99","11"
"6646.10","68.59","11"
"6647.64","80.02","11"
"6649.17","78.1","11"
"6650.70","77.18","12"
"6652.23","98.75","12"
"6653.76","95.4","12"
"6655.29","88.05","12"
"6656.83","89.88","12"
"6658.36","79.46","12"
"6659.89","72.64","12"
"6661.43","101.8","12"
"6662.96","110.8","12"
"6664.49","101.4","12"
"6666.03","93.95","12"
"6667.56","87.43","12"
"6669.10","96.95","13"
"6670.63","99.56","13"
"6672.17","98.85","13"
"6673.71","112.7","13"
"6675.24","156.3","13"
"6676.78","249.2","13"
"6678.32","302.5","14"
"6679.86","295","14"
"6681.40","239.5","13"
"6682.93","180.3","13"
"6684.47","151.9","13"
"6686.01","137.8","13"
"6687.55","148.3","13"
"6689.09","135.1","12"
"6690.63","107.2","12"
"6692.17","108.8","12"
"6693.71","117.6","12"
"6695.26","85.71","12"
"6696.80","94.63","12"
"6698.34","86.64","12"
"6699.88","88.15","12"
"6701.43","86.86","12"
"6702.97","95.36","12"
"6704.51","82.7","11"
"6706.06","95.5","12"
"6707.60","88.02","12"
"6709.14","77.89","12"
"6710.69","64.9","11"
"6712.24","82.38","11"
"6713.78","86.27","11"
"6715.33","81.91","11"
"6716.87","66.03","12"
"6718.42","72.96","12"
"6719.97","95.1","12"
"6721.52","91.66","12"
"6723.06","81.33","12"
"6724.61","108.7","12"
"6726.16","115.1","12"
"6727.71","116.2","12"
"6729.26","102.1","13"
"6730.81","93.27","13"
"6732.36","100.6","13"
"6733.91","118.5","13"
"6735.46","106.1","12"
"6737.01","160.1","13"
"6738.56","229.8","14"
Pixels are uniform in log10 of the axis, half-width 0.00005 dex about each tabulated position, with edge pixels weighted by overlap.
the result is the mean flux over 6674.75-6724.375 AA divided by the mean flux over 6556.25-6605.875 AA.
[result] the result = 1.42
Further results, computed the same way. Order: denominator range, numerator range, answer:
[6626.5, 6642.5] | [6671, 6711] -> 1.60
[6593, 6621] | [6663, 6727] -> 1.26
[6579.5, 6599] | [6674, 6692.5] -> 2.10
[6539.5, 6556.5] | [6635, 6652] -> 0.74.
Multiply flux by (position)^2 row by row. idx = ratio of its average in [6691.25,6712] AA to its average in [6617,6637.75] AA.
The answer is 1.1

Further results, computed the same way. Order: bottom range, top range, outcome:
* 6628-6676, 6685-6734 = 1.08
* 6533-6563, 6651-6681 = 1.36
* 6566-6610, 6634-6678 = 1.16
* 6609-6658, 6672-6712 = 1.61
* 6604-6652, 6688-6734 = 1.14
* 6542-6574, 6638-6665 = 0.93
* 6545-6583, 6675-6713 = 1.51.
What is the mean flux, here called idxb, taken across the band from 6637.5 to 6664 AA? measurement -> 85.9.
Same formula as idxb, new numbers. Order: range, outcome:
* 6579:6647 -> 87.5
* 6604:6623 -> 87.5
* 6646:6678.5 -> 108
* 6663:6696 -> 147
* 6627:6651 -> 82.6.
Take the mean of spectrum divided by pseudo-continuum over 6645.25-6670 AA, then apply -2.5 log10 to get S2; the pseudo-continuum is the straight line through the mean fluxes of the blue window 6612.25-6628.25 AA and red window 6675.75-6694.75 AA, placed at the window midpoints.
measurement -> 0.48 mag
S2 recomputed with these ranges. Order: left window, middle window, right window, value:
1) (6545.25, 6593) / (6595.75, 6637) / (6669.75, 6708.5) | 0.20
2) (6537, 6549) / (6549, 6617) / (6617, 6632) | 0.08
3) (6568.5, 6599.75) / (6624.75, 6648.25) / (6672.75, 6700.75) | 0.40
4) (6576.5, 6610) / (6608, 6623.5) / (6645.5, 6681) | 0.18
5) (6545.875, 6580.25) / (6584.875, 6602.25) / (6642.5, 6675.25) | -0.04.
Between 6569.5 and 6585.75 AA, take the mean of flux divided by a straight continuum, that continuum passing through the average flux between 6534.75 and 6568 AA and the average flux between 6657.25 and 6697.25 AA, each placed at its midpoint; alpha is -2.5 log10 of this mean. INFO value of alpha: 0.29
